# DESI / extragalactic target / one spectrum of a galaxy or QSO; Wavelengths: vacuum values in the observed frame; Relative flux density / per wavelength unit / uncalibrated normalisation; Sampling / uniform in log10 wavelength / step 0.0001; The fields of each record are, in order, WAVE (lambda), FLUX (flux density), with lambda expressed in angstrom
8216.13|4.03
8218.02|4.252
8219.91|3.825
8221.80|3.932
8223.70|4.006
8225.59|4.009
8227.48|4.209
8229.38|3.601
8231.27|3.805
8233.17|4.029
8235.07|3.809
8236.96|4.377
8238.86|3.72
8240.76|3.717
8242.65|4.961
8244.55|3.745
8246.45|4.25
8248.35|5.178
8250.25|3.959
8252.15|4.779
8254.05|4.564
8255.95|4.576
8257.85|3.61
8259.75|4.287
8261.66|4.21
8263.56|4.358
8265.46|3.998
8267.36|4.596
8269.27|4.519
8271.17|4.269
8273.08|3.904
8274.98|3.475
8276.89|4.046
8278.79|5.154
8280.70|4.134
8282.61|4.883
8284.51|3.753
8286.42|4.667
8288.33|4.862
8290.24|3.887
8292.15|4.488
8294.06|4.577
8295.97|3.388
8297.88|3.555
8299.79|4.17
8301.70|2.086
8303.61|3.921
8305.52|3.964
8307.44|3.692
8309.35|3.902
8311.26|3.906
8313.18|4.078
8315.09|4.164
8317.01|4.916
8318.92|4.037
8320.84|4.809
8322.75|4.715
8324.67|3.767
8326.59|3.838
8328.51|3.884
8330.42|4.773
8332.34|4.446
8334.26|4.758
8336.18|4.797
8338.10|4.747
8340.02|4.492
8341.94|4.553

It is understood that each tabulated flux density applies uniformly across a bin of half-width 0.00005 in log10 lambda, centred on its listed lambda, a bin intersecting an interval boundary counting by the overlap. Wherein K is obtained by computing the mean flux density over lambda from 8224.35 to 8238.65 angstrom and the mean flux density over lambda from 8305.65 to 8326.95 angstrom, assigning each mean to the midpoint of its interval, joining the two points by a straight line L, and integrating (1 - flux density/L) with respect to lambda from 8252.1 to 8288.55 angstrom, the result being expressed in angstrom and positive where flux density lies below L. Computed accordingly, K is -2.3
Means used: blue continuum 3.97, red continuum 4.17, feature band 4.31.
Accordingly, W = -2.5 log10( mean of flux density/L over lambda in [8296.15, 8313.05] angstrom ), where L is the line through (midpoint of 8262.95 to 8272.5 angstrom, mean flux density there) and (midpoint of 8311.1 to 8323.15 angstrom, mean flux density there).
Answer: 0.19 mag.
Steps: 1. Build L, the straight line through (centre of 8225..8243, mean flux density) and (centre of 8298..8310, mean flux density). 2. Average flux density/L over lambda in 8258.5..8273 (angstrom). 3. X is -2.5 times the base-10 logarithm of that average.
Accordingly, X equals -0.12 mag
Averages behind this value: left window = 3.99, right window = 3.61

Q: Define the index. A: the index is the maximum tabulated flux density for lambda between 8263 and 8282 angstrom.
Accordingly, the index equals 5.154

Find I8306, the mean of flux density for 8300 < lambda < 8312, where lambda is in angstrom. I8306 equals 3.61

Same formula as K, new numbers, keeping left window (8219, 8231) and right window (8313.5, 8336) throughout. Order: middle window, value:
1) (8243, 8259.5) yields -1.3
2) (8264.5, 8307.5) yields 1.1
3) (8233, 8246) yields -0.2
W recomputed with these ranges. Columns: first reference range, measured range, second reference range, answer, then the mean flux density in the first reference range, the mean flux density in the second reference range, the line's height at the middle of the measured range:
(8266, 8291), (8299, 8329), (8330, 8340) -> 0.14 mag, 4.32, 4.68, 4.54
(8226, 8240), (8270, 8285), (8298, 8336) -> -0.05 mag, 3.93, 4.1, 4.02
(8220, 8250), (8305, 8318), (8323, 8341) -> 0.06 mag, 4.08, 4.4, 4.33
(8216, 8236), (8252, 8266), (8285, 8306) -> -0.09 mag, 3.95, 3.96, 3.95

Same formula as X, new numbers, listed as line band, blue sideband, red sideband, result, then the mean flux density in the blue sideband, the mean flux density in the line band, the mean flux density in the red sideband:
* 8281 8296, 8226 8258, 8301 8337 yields -0.05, 4.18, 4.36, 4.14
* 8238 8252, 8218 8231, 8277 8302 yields -0.06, 3.95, 4.25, 4.17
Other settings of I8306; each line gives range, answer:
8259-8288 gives 4.3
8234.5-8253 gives 4.26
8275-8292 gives 4.37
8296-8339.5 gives 4.12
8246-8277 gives 4.28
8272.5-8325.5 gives 4.11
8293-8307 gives 3.67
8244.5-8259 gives 4.37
